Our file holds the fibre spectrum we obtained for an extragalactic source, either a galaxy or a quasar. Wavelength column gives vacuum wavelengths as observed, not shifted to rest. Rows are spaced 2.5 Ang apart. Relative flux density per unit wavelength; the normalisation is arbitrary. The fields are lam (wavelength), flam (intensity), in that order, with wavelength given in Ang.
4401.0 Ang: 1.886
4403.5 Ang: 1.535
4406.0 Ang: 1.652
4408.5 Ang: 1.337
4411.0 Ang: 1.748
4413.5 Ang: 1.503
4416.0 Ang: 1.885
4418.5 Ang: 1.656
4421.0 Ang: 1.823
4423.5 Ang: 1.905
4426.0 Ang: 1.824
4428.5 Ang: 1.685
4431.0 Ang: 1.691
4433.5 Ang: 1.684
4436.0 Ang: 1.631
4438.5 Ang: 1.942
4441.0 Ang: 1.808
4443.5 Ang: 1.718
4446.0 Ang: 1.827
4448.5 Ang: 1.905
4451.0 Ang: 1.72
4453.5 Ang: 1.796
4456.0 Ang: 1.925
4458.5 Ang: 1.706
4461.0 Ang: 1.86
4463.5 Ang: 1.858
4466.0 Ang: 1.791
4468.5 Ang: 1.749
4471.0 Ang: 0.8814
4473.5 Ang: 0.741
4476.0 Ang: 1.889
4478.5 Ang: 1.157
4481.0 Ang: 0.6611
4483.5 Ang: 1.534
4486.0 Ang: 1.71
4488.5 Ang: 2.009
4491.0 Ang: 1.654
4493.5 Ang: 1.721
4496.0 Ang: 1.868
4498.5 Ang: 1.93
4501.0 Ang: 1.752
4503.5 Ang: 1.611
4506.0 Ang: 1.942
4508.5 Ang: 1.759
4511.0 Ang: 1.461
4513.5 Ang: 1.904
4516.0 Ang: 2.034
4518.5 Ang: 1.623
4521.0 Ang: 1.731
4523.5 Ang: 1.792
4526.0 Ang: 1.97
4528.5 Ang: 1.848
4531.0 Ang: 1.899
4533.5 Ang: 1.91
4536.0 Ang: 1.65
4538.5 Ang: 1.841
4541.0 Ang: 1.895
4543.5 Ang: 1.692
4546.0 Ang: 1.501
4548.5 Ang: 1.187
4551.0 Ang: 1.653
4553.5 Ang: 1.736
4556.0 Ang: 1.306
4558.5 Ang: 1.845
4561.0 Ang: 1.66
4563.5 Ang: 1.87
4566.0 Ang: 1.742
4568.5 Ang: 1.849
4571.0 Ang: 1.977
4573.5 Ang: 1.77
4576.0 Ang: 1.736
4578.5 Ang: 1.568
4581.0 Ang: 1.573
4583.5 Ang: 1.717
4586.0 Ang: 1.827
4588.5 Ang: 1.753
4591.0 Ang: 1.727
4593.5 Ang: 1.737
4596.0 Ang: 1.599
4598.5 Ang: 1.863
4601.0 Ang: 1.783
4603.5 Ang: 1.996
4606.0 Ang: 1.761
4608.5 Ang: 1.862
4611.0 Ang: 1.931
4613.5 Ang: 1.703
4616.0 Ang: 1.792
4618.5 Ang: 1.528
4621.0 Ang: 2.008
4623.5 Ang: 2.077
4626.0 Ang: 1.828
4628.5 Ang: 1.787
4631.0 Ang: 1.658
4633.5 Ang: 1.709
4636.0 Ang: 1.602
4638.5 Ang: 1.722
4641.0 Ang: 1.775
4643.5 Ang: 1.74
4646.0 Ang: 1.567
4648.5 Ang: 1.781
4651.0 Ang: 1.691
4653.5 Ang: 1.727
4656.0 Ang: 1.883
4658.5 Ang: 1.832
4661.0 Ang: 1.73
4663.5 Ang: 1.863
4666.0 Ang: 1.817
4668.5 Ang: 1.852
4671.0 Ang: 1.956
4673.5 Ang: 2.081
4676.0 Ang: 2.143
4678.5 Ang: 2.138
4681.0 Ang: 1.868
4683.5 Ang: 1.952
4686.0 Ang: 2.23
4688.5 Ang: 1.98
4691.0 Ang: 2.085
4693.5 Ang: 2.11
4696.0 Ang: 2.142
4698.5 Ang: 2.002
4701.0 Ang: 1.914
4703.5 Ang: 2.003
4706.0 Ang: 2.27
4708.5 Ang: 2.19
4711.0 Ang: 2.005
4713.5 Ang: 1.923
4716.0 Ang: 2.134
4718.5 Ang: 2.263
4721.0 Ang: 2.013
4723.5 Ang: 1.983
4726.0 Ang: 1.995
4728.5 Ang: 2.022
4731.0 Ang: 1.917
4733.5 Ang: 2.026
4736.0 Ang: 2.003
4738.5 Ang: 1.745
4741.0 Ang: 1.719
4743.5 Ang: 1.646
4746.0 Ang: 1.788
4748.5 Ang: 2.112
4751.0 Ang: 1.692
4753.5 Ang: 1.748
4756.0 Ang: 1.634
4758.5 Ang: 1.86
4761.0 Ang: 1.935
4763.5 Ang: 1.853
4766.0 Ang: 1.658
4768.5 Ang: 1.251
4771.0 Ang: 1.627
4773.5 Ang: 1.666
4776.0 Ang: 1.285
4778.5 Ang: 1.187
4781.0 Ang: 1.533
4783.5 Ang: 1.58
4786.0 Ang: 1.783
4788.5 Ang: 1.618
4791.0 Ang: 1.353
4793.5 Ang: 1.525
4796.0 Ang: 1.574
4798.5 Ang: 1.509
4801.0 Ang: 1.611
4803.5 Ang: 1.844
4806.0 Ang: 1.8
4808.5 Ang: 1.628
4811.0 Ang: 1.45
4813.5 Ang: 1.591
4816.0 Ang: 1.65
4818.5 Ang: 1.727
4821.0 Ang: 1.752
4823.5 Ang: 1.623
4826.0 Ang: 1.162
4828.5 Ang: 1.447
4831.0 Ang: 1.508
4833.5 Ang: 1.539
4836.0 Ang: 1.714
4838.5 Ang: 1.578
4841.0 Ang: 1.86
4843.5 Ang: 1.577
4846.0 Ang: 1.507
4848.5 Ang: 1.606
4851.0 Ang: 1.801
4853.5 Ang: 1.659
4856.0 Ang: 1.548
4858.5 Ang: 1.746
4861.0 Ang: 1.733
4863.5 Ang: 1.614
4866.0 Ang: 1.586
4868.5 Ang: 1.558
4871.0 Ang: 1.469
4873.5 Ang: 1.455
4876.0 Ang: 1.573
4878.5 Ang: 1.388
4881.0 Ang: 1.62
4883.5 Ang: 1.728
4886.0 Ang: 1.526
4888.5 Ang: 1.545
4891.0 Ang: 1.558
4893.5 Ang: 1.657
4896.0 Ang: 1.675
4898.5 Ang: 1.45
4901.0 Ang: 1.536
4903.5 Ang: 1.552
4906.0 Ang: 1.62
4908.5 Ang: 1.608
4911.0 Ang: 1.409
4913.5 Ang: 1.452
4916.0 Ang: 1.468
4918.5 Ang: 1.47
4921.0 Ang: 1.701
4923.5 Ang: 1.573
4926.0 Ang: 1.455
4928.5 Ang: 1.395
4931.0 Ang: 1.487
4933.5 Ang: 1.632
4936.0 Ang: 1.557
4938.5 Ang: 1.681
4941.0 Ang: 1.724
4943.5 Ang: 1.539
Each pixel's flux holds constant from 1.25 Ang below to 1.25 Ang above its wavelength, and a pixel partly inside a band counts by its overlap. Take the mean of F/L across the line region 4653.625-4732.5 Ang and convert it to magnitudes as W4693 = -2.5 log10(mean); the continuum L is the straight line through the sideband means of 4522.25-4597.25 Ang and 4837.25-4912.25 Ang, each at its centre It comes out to -0.20 mag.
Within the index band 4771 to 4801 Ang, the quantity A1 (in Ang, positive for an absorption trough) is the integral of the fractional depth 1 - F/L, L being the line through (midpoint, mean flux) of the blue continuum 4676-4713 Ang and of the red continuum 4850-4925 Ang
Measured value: 5.11 Ang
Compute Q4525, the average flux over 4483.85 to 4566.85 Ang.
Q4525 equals 1.75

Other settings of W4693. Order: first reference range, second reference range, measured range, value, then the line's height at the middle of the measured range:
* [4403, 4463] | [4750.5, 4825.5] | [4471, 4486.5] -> 0.369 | 1.73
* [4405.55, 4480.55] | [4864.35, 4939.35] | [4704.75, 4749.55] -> -0.240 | 1.59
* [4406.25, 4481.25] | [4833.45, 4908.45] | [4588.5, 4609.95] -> -0.098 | 1.64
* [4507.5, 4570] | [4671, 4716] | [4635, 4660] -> 0.136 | 1.96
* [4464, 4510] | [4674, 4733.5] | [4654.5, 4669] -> 0.078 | 1.96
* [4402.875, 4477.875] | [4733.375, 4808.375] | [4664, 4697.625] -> -0.207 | 1.67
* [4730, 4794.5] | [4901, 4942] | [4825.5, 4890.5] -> 0.012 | 1.6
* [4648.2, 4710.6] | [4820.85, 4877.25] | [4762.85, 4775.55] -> 0.124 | 1.77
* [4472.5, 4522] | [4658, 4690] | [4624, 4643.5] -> 0.088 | 1.89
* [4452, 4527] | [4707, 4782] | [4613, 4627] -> -0.052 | 1.74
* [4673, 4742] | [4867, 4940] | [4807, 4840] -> 0.113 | 1.74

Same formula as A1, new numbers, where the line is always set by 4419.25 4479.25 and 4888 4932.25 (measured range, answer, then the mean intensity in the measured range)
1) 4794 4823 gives -1.4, 1.64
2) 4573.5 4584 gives -0.1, 1.66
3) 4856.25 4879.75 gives -0.3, 1.57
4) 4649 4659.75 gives -1.1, 1.78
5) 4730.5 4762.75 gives -4.9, 1.83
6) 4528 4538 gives -1.0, 1.83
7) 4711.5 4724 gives -3.6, 2.06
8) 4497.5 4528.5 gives -2.3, 1.79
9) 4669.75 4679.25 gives -2.7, 2.08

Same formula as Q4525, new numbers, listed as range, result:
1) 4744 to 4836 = 1.62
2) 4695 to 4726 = 2.07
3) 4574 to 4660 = 1.76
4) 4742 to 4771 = 1.74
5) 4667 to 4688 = 2.02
